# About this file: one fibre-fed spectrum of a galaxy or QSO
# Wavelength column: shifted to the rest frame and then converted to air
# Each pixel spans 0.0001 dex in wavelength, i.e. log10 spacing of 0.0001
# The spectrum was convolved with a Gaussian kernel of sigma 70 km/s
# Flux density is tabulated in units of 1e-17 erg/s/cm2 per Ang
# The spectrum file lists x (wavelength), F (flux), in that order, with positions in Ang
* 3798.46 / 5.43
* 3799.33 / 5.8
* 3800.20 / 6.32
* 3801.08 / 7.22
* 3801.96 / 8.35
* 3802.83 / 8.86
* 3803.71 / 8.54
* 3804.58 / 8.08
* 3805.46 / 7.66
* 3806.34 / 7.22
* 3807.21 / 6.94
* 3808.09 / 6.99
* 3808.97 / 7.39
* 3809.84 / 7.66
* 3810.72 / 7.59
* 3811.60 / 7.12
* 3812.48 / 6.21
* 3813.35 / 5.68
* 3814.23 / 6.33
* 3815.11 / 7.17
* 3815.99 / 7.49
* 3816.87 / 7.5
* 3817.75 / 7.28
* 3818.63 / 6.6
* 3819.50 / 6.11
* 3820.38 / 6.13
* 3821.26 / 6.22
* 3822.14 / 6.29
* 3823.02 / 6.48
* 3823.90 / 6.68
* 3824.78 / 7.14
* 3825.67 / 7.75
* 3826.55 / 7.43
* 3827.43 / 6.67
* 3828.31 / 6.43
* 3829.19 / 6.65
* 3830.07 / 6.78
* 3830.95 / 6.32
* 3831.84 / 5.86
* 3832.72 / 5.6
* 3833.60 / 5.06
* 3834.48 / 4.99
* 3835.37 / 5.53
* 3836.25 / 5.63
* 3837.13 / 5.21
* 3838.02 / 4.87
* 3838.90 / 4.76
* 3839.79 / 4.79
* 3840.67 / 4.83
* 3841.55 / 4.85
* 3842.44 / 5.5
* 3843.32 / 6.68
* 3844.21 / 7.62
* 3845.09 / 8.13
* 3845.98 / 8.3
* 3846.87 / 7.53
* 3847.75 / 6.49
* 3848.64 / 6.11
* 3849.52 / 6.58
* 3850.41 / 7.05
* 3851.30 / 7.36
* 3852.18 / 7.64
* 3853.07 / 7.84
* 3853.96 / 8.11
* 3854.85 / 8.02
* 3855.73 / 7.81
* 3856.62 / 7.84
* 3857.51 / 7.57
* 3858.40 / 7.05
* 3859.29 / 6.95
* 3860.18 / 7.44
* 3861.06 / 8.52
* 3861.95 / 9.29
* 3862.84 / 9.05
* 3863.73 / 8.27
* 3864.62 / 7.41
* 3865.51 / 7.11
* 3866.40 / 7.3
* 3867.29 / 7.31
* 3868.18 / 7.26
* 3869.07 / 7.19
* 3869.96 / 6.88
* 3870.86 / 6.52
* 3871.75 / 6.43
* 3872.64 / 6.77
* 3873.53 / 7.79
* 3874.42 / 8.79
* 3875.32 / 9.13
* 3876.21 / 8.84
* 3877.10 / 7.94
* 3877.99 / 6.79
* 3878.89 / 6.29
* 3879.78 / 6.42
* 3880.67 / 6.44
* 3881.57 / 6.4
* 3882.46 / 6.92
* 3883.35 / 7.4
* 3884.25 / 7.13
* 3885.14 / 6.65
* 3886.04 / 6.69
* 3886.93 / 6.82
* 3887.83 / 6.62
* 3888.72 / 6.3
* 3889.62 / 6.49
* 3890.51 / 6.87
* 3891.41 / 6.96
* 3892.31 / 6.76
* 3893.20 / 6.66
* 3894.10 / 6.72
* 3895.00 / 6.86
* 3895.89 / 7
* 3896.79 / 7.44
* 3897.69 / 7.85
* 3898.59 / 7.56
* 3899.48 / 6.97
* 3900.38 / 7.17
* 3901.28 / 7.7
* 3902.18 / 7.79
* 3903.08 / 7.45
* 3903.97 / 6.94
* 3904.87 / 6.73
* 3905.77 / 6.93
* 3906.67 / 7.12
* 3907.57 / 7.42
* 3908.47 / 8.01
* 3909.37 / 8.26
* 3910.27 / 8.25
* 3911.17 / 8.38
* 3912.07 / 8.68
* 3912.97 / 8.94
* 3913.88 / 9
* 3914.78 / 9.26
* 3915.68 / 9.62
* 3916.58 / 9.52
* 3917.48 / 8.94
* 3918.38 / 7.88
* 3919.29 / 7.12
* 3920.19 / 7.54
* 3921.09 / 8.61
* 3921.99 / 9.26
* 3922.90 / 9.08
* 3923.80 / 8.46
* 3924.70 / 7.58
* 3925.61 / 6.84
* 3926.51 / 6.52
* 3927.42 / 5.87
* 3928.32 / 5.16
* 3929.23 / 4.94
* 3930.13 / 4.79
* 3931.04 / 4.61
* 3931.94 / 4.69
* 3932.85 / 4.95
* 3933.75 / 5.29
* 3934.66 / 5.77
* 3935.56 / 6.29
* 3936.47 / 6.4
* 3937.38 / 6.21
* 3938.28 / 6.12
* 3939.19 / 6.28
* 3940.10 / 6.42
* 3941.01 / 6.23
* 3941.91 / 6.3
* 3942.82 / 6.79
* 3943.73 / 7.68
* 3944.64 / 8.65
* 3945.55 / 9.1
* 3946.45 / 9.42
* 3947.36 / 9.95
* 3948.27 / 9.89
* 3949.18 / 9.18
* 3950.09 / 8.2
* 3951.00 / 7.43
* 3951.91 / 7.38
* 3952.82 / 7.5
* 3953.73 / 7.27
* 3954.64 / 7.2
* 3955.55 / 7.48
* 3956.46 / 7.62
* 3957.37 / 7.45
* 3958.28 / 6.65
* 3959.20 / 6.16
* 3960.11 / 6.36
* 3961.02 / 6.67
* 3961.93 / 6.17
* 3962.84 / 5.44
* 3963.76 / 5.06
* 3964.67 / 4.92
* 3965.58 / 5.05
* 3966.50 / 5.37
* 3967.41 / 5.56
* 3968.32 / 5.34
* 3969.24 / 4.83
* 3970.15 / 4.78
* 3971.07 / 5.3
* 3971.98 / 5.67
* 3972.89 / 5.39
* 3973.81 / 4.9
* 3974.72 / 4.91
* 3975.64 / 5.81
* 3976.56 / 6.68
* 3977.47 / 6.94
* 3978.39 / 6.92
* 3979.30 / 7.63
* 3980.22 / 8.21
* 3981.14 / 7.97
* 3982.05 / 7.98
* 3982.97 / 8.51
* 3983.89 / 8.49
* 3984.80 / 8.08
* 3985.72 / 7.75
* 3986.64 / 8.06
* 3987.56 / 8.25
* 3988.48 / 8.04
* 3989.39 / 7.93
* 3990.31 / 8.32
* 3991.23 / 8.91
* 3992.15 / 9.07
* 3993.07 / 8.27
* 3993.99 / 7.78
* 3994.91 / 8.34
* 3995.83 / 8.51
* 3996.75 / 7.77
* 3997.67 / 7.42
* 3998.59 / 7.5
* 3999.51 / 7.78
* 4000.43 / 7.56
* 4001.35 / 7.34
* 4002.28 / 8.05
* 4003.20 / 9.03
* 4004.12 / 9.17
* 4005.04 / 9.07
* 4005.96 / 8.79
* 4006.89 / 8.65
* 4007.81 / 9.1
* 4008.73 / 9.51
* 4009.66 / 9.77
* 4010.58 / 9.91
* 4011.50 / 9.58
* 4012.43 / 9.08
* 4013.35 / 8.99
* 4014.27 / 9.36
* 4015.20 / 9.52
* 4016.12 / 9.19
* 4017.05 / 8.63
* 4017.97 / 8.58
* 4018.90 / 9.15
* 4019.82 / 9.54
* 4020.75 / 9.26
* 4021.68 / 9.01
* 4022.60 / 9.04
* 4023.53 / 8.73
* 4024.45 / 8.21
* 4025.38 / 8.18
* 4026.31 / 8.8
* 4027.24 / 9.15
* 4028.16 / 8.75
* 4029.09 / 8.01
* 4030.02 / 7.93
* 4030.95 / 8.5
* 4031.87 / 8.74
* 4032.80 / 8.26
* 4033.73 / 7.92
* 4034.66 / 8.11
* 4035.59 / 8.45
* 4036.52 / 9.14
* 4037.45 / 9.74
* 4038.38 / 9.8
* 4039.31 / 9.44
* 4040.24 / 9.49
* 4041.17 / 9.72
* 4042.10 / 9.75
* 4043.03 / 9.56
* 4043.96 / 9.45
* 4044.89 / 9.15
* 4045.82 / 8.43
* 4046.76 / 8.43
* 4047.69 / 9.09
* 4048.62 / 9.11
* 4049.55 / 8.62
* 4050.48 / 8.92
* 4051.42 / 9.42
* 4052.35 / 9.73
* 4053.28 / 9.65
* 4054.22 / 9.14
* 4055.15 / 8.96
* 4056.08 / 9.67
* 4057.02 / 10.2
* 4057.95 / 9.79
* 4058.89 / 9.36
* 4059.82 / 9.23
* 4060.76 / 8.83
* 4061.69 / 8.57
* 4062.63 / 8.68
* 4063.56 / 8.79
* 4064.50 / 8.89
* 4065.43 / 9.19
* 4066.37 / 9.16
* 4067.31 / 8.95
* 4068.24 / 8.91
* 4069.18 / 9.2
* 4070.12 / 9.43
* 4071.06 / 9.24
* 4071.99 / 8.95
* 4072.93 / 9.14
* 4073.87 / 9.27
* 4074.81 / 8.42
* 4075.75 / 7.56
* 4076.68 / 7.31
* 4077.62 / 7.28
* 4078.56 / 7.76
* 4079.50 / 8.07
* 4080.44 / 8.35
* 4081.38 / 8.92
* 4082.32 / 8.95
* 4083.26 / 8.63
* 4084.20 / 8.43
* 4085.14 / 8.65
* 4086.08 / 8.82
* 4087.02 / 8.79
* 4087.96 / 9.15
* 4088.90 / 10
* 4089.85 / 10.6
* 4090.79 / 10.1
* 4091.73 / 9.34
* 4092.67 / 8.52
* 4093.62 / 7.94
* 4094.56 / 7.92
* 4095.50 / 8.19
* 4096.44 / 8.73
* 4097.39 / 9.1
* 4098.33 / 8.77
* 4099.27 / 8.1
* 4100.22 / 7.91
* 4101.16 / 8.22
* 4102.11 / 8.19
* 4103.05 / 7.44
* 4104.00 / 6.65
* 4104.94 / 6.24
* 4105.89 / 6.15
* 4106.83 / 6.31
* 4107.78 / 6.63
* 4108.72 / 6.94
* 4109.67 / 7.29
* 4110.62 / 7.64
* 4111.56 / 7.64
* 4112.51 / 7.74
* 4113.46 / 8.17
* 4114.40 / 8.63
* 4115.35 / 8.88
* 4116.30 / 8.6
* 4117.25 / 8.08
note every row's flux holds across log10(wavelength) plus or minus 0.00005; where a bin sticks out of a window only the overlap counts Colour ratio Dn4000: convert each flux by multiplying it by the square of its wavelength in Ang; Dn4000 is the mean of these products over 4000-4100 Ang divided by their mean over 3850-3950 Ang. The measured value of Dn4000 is 1.3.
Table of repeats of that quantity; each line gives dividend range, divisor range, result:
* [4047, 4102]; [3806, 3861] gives 1.50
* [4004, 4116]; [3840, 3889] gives 1.33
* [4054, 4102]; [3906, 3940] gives 1.32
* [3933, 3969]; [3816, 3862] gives 1.09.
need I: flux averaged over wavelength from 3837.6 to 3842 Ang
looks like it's 4.82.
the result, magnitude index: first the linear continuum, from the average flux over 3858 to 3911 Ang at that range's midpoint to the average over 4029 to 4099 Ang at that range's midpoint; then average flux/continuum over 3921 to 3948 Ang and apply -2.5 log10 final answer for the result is 0.14 mag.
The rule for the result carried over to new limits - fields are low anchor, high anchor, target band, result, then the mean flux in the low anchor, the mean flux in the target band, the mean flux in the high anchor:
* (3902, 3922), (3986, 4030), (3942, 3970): 0.190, 8.14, 7.02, 8.64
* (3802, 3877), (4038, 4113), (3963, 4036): 0.036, 7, 7.88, 8.65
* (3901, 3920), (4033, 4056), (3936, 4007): 0.179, 8.09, 7.27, 9.13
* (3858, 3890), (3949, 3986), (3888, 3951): -0.058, 7.3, 7.34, 6.62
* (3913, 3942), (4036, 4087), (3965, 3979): 0.340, 6.96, 5.58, 8.98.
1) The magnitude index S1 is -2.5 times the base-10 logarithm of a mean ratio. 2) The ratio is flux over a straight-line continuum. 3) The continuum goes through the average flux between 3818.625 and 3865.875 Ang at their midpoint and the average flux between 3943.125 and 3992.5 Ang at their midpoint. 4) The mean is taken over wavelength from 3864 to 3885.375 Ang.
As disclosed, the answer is -0.06 mag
